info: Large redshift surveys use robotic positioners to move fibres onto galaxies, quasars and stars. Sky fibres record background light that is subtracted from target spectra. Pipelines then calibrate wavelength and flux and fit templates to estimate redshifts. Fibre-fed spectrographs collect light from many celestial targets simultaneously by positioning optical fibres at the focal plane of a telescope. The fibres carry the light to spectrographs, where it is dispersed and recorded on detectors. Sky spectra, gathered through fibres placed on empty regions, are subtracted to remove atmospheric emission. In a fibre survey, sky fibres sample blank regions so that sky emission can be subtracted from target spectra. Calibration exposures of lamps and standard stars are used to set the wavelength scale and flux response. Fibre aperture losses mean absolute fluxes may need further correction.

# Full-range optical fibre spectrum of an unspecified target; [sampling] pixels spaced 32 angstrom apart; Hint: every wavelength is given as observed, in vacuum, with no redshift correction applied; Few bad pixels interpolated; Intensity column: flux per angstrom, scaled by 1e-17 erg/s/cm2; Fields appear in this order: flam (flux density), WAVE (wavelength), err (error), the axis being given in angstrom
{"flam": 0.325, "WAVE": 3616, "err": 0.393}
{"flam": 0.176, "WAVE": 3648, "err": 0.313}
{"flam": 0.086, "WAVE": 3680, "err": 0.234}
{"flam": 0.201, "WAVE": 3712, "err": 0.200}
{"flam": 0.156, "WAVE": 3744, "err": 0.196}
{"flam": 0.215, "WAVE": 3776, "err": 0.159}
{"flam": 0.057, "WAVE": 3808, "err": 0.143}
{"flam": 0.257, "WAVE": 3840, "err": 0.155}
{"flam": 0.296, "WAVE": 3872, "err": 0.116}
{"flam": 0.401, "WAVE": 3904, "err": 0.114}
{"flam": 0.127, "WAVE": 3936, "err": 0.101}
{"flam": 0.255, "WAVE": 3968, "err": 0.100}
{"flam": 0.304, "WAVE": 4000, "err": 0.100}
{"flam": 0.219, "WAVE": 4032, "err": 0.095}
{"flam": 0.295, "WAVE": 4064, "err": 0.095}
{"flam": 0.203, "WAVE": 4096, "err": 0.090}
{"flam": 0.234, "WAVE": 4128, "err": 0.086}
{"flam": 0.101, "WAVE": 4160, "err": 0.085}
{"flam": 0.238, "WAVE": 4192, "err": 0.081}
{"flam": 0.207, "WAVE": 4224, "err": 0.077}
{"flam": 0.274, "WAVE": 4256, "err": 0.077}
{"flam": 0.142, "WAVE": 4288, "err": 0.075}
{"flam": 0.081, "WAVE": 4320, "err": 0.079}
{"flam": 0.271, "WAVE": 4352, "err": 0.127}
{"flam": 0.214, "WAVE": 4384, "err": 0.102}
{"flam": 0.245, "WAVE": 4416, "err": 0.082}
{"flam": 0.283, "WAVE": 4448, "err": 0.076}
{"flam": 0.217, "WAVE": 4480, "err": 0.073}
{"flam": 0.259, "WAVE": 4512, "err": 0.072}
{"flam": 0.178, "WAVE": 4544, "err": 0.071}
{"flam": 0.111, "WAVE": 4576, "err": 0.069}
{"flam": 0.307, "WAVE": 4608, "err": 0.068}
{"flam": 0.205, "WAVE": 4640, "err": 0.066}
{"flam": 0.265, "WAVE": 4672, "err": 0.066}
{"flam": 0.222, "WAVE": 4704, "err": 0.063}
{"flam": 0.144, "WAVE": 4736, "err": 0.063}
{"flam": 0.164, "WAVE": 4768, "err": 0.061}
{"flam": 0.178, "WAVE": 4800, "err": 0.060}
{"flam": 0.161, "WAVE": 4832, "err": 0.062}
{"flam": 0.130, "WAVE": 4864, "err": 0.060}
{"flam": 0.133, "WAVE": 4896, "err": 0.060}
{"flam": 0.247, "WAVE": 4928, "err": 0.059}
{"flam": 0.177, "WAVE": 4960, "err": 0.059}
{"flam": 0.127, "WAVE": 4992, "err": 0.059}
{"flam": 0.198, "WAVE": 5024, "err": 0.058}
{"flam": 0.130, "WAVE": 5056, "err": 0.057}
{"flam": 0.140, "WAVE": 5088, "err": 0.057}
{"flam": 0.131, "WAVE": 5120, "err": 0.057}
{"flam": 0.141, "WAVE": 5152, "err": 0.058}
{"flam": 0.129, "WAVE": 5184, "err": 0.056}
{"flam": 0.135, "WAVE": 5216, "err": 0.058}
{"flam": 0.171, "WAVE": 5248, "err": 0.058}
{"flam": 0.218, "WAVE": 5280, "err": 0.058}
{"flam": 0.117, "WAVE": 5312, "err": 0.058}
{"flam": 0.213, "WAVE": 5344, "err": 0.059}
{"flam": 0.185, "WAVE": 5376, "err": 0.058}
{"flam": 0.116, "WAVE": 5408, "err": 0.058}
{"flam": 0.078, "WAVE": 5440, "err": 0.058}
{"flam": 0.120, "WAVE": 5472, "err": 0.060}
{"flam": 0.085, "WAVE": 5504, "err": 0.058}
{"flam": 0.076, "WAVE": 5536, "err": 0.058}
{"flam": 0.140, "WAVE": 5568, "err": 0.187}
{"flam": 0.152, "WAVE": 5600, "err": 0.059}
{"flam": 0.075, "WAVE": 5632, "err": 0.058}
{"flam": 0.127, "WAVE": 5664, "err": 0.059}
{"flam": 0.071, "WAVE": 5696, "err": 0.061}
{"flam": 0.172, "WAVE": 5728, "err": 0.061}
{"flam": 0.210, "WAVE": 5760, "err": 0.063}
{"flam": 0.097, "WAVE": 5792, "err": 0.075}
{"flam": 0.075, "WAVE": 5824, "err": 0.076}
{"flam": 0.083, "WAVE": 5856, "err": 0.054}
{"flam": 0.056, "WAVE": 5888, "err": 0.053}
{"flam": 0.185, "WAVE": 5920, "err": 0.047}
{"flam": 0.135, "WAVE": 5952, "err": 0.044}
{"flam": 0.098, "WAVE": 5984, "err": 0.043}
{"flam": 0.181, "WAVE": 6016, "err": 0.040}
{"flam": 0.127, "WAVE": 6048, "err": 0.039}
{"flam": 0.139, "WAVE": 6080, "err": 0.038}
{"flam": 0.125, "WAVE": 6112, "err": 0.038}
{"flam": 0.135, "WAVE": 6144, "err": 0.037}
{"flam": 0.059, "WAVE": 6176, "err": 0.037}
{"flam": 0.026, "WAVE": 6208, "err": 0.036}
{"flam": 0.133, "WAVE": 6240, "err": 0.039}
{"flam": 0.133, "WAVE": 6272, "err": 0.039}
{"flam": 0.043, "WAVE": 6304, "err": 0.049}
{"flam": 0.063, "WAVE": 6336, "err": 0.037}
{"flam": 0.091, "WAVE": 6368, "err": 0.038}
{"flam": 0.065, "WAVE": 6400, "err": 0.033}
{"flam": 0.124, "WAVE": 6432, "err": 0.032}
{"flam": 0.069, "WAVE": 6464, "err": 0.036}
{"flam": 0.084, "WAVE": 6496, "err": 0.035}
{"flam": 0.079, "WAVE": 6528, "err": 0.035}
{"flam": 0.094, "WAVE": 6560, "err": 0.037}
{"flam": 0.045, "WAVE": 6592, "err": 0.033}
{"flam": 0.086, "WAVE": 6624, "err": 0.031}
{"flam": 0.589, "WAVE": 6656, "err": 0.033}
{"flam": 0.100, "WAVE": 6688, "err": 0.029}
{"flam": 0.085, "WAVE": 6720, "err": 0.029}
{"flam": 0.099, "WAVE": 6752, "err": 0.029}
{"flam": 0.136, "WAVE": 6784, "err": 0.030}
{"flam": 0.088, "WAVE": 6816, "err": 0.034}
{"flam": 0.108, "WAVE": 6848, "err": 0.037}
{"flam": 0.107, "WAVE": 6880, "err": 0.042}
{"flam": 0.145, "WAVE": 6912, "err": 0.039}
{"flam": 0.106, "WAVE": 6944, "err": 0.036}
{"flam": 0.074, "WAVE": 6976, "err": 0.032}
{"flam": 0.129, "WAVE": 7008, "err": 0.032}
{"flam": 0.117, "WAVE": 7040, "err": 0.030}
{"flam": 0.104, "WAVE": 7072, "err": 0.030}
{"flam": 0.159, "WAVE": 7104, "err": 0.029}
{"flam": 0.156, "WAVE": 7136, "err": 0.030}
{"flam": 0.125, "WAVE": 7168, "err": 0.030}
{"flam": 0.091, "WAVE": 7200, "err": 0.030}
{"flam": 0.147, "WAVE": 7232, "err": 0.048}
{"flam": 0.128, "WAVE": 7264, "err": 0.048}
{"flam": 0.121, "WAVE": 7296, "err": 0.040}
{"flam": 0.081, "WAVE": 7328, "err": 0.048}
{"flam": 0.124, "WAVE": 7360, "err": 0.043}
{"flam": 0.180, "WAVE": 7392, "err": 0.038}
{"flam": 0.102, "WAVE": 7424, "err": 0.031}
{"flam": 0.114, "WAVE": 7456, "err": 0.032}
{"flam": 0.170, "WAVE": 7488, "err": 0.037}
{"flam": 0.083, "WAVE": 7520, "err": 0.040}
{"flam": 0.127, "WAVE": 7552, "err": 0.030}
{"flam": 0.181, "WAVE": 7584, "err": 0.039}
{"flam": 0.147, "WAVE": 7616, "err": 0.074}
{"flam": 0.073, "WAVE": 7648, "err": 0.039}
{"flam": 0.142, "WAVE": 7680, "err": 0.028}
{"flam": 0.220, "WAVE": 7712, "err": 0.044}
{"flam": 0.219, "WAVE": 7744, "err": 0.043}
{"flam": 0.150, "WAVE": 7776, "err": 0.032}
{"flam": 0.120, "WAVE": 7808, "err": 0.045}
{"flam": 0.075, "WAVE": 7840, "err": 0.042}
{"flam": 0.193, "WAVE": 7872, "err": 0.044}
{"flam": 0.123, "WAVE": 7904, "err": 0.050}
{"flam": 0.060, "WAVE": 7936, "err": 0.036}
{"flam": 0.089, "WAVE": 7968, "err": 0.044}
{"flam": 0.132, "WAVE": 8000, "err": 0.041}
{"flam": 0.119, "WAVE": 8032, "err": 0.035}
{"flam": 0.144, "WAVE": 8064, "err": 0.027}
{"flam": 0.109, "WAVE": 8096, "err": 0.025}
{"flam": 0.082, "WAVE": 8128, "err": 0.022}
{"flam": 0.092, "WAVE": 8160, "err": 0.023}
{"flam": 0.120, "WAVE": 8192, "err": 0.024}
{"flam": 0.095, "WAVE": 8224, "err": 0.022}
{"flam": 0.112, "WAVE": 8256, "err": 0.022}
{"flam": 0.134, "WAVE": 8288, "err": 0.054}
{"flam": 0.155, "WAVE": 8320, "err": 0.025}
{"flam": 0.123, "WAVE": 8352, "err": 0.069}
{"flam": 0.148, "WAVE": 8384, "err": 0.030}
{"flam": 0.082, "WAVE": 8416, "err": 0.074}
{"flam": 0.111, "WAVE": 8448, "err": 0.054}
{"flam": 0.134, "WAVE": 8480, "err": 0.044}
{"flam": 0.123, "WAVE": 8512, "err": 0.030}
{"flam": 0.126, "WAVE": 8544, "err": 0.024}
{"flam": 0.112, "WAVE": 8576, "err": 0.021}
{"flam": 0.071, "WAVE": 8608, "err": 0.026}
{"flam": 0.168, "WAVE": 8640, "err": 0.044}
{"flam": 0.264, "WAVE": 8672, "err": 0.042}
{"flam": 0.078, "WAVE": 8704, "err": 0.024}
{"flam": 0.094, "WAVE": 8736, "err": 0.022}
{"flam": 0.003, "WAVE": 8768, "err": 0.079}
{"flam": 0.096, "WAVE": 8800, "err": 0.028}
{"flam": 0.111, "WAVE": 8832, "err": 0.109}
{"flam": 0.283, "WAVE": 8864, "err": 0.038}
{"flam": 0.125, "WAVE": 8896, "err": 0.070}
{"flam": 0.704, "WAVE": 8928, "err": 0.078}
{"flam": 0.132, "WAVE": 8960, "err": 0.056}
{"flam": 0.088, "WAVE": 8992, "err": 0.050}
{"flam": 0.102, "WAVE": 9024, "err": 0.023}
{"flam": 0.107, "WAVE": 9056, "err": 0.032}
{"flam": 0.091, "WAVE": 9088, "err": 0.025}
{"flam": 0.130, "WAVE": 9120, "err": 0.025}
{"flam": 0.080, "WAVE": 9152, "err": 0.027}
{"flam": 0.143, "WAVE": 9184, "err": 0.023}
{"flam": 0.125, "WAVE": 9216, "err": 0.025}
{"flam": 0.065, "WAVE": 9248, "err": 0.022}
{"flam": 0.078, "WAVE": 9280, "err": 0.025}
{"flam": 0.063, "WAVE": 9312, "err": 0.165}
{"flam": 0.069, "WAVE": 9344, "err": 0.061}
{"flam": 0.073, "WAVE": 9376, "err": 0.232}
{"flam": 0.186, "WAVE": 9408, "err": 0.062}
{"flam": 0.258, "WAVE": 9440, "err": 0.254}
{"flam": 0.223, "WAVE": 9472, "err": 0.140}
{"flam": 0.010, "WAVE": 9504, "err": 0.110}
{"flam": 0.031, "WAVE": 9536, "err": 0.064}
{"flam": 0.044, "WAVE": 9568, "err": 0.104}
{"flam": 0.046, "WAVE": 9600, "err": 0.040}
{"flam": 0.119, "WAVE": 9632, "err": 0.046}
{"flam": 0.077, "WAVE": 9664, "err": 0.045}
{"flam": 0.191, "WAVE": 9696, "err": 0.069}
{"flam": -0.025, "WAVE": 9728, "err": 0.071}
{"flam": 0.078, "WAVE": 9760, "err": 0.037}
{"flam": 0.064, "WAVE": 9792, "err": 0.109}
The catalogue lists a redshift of 0.784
